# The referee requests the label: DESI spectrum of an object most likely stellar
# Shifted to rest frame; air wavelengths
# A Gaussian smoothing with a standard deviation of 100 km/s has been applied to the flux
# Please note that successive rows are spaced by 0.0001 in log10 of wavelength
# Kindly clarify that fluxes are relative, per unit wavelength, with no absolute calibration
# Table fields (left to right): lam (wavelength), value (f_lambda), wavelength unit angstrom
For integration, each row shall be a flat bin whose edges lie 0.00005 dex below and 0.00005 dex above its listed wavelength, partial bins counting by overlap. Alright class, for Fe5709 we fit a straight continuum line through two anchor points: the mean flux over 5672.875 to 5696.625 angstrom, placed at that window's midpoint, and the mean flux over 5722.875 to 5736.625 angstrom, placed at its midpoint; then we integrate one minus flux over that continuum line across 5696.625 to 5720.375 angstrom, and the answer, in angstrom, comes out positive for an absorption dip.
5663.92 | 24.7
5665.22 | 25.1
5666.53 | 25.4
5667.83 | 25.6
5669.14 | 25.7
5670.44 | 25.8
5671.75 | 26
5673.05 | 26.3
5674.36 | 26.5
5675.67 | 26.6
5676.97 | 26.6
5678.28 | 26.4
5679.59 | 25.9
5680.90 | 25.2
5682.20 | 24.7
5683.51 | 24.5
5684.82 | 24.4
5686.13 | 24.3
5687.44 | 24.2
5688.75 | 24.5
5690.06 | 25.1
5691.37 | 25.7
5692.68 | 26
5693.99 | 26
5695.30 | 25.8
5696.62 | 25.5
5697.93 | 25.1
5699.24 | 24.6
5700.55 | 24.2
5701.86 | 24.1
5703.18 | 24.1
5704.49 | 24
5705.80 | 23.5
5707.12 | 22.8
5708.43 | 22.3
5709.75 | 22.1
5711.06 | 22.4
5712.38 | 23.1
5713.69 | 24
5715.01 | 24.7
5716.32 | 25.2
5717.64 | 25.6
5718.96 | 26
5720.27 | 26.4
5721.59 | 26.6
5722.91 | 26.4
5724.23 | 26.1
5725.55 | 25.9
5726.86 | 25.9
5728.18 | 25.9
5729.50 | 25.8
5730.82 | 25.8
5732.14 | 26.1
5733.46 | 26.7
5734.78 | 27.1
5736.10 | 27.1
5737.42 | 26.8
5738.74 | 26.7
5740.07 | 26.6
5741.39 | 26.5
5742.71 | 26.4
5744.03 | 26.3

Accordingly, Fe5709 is 1.6 angstrom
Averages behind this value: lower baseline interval 25.5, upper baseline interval 26.2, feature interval 24.1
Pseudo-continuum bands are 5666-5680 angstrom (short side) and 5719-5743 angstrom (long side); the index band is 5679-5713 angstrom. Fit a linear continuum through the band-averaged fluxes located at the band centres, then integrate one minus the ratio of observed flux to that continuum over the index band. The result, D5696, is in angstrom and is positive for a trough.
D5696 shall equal 2.4 angstrom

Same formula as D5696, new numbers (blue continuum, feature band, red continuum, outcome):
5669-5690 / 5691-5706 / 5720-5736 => 0.5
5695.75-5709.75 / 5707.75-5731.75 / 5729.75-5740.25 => 0.3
